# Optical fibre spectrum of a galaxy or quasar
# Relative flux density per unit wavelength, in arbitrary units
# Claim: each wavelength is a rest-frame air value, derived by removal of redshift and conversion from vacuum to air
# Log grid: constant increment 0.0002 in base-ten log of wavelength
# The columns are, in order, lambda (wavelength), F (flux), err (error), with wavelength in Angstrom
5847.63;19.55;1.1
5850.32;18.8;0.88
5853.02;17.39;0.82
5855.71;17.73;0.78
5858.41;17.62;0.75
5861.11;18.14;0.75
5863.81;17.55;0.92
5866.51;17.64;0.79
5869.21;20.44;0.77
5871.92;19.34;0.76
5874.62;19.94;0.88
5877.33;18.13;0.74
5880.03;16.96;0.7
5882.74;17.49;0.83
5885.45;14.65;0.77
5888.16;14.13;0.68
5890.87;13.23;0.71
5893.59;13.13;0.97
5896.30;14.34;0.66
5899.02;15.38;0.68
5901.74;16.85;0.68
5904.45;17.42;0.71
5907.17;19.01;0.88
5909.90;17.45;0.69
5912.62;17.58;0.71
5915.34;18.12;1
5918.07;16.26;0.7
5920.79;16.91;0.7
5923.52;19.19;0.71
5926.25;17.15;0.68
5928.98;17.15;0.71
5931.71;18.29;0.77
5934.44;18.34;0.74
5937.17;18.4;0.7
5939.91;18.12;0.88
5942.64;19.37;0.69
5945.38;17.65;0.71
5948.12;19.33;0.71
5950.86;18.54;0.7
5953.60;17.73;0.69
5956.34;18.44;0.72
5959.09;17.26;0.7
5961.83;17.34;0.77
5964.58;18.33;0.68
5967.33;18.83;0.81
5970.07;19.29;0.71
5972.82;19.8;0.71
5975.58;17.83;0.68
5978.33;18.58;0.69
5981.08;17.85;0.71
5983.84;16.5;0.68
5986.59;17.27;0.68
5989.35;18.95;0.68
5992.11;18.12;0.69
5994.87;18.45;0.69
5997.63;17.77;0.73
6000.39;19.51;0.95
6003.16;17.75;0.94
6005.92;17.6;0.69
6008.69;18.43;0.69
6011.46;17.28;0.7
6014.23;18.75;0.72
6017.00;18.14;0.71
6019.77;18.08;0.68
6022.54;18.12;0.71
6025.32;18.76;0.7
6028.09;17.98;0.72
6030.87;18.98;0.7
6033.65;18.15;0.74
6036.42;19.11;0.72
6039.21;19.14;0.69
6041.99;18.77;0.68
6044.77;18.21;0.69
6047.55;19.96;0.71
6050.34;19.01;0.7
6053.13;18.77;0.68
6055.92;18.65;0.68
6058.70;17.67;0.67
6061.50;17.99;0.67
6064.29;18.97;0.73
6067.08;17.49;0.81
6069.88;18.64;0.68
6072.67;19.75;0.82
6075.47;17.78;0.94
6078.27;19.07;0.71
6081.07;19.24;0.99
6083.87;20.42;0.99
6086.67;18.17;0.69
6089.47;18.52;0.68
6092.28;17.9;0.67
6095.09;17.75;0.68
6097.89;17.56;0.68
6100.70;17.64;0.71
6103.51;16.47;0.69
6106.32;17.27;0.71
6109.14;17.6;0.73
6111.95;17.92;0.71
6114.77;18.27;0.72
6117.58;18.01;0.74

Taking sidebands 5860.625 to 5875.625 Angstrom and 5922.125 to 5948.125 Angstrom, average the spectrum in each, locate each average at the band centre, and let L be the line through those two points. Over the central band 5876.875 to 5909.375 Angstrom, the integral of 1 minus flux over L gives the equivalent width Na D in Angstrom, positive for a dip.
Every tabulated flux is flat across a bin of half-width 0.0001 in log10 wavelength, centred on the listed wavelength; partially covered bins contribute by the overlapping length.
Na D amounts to 4.8 Angstrom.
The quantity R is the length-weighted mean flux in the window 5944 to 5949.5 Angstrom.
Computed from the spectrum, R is 18.5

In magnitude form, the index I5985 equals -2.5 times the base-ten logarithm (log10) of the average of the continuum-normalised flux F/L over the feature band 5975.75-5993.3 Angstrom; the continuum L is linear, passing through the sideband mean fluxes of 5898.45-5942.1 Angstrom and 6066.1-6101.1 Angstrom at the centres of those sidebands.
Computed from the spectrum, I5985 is 0.01 mag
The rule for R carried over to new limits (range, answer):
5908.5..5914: 17.5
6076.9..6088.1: 19.2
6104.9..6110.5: 17.4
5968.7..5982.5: 18.7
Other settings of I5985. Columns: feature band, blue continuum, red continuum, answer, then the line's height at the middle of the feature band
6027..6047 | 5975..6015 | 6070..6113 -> -0.03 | 18.1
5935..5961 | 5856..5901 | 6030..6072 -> -0.05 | 17.5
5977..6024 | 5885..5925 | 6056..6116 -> -0.05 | 17.3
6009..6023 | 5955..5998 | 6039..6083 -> 0.02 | 18.4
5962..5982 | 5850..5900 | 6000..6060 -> -0.04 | 17.9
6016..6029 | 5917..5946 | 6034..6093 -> 0.01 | 18.5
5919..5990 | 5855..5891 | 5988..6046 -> -0.01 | 18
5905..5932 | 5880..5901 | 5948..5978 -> -0.09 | 16.2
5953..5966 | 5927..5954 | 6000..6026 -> 0.03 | 18.3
